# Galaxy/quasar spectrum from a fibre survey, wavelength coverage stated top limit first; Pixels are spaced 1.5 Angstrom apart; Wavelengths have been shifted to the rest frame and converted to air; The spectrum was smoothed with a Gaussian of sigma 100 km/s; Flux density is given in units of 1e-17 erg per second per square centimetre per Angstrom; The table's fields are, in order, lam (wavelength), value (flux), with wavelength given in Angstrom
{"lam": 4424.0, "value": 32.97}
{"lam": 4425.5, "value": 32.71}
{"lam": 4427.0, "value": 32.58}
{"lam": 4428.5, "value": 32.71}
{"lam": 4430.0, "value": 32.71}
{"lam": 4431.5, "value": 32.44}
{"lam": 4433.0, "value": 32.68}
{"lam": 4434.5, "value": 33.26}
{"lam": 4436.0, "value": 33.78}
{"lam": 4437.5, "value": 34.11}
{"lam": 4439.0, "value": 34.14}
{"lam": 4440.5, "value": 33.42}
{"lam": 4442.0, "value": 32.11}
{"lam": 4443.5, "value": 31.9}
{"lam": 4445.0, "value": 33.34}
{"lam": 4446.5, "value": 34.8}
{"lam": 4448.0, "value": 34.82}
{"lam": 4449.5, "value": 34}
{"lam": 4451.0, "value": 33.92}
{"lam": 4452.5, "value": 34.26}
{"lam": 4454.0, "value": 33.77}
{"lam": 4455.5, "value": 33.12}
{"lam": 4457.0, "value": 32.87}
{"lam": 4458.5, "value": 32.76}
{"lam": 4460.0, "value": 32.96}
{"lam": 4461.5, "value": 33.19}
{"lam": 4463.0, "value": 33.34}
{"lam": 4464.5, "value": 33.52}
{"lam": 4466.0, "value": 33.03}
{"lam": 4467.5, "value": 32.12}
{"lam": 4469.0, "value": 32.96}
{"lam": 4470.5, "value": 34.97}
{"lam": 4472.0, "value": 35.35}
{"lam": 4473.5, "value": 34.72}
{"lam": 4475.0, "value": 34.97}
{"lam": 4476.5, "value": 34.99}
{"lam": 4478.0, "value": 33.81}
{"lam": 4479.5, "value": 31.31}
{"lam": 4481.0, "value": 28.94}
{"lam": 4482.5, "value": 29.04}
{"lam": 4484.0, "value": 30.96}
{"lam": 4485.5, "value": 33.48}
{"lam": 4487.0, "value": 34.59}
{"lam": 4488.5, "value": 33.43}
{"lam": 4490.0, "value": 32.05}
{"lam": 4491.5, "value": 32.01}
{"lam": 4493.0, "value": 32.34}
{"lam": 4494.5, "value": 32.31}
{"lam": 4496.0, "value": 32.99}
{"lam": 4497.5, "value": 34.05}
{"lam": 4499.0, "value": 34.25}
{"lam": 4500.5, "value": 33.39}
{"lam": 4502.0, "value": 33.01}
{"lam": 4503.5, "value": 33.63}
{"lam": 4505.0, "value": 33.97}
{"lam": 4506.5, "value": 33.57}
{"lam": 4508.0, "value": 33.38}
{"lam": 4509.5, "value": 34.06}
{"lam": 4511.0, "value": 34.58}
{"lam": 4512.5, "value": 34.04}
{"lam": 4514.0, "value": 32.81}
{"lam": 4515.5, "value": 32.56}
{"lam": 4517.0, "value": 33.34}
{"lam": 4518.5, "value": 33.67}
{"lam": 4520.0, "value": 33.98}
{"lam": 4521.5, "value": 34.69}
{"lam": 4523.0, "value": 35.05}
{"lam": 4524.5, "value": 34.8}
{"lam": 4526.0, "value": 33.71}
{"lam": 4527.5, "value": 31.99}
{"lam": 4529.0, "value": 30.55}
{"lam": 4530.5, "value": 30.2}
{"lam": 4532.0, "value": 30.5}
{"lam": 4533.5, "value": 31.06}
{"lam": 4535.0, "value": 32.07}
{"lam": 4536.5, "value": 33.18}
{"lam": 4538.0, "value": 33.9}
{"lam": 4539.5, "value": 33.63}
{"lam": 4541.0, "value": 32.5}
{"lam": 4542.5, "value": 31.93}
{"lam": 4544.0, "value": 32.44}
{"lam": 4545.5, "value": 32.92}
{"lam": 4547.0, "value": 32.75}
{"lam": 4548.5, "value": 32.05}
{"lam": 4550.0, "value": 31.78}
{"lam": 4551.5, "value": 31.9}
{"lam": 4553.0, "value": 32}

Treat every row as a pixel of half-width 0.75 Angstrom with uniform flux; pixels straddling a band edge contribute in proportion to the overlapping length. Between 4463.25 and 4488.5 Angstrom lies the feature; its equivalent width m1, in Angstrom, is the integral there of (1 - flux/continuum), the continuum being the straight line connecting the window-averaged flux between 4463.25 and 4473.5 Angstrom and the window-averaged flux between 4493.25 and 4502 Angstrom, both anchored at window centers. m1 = 0.41 Angstrom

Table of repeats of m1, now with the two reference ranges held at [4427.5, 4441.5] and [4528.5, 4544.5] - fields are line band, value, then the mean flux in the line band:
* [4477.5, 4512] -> -0.4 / 32.8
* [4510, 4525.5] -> -0.8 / 33.9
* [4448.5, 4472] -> -0.4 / 33.5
